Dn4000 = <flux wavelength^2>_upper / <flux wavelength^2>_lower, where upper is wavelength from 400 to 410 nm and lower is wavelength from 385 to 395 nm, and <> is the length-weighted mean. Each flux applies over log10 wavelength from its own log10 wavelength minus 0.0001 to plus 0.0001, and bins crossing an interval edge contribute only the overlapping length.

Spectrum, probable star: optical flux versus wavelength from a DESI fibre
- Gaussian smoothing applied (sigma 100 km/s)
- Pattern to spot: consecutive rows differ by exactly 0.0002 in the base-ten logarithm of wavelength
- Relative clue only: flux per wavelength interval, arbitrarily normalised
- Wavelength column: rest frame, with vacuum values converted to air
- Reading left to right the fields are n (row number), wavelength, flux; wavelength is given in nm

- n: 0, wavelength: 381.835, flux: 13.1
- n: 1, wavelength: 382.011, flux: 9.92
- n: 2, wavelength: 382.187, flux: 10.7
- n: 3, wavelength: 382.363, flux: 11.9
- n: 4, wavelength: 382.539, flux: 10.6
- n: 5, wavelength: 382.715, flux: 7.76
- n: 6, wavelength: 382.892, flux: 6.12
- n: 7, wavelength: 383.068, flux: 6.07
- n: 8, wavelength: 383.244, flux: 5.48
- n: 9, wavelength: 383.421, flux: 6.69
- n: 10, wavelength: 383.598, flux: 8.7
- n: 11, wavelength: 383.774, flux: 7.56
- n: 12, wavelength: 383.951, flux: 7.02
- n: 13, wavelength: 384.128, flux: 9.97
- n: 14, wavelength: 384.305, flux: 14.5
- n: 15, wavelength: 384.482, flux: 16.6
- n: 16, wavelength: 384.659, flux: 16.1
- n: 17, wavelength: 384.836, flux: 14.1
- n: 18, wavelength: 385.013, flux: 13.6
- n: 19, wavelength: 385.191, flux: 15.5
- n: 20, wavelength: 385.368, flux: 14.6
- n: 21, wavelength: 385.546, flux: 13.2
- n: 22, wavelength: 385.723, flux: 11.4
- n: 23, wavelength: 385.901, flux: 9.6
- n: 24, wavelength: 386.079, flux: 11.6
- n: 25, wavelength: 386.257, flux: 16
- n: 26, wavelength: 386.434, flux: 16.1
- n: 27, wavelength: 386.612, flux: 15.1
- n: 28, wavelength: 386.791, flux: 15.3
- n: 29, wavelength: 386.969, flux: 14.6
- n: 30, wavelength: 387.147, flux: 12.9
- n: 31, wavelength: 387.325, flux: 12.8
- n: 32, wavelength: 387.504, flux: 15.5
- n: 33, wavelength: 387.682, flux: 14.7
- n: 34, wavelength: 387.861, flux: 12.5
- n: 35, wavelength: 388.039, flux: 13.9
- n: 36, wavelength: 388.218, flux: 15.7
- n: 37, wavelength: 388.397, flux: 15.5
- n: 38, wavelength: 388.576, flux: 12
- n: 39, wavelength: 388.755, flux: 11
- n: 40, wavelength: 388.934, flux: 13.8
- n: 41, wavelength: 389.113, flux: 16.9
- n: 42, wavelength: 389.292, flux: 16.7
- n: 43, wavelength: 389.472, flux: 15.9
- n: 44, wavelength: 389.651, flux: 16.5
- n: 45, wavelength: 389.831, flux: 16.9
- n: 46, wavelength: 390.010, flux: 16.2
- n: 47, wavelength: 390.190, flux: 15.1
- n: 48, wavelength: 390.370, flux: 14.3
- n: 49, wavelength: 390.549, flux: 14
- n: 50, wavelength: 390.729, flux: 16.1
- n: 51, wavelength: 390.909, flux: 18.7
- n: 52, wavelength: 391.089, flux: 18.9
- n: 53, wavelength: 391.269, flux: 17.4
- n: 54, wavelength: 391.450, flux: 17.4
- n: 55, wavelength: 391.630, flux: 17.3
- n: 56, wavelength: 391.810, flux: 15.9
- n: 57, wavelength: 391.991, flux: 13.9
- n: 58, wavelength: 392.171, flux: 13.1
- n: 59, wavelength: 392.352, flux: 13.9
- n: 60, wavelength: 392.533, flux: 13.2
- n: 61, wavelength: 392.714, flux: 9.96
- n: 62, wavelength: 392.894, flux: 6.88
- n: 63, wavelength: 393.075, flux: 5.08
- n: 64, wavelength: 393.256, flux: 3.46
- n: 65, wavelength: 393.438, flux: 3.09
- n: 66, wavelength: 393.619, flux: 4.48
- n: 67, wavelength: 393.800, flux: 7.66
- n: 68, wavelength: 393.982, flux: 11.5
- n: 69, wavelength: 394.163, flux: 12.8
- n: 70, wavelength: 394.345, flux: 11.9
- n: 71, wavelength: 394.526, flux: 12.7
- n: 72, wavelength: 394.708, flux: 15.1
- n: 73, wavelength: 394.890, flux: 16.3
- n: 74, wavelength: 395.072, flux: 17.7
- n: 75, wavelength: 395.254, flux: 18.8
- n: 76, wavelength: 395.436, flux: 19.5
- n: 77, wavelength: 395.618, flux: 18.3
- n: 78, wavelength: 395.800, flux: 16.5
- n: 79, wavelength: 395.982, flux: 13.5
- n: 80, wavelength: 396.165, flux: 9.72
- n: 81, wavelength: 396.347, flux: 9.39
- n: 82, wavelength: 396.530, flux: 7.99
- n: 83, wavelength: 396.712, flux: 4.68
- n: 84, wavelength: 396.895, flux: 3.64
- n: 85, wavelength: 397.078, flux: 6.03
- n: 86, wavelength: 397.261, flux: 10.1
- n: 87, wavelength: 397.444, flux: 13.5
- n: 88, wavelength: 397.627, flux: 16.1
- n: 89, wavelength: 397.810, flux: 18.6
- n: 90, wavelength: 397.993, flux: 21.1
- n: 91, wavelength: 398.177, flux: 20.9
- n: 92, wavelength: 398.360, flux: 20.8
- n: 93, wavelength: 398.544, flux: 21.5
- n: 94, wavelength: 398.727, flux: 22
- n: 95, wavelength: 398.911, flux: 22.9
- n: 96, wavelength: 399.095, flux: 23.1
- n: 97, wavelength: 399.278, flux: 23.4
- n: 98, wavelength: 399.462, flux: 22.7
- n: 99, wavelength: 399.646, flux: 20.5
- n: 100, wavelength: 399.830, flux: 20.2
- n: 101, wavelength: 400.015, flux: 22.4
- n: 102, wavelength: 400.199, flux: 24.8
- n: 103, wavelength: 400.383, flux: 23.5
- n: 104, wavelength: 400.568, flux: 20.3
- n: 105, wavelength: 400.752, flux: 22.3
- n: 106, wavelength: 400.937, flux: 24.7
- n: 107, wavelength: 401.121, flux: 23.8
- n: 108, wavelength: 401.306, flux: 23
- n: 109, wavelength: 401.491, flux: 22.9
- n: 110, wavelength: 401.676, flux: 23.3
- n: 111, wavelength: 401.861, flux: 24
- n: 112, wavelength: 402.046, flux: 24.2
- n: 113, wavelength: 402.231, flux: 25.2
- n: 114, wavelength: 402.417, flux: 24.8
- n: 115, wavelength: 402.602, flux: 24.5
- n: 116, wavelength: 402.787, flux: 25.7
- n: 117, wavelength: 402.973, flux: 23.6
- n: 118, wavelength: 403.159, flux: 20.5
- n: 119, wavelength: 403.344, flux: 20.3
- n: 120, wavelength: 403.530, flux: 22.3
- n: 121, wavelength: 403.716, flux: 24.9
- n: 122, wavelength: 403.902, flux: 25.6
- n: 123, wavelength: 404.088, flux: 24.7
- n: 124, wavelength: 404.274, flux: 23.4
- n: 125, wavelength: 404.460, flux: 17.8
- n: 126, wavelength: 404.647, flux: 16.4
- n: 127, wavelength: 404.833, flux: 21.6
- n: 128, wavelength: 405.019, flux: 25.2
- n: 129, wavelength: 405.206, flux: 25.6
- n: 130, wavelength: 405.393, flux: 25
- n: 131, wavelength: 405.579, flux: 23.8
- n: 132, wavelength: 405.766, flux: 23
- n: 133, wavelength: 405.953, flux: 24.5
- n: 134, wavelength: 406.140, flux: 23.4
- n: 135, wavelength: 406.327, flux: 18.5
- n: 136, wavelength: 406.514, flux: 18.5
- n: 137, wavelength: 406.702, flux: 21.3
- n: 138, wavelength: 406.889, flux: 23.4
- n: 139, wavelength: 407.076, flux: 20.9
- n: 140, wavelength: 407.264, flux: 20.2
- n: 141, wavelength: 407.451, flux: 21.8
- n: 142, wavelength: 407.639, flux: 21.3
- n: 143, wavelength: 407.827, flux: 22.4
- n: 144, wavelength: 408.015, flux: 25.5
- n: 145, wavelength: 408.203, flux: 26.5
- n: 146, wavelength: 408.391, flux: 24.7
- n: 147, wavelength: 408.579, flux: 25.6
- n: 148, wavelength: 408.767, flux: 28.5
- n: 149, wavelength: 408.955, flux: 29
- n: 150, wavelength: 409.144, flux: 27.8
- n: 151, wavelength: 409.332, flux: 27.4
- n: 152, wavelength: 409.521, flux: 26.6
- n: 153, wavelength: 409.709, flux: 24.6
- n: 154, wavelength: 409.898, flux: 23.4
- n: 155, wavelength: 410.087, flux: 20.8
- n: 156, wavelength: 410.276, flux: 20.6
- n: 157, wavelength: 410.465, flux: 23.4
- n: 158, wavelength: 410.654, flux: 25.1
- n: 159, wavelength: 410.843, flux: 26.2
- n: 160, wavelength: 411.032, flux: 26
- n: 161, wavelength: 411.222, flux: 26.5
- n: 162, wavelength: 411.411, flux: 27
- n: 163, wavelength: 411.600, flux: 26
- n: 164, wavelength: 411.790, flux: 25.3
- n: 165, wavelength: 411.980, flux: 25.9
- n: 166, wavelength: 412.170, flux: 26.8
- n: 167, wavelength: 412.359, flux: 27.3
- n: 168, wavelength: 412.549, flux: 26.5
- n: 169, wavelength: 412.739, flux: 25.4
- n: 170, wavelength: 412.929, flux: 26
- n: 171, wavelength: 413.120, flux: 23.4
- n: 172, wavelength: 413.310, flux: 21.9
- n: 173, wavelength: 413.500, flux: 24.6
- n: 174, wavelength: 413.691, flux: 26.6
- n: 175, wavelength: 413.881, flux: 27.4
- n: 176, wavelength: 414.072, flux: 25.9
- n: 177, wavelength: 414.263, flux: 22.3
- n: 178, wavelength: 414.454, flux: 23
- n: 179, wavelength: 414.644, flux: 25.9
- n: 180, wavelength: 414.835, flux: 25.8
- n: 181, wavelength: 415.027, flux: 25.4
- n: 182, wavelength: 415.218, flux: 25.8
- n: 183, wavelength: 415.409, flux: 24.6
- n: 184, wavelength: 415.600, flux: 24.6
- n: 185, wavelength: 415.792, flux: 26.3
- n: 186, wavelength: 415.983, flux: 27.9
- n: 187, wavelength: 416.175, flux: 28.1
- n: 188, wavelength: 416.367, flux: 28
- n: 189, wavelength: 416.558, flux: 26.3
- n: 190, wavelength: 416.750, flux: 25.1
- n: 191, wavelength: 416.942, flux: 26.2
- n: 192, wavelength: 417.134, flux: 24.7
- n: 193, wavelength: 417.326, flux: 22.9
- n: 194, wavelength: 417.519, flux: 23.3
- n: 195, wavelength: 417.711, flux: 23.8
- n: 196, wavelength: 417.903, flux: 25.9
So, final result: 1.88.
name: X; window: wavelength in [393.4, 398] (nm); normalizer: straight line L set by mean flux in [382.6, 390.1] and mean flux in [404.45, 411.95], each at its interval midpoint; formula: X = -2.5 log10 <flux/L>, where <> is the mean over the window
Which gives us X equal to 0.392 mag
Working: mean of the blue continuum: 12.9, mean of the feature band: 12.3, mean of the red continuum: 23.9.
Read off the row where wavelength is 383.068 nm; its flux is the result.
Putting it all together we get 6.07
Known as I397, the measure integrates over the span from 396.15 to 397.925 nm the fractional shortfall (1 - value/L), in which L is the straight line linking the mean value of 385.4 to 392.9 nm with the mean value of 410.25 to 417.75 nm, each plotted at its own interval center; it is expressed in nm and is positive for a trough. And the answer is 0.780 nm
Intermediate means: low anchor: 14.6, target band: 10.1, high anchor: 25.4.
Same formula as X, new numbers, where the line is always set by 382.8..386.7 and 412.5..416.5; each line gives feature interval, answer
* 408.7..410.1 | -0.14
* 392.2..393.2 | 0.48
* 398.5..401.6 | -0.20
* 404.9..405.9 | -0.15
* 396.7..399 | 0.13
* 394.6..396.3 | 0.04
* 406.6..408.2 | -0.01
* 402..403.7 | -0.17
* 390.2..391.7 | -0.15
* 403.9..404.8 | -0.02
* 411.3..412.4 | -0.09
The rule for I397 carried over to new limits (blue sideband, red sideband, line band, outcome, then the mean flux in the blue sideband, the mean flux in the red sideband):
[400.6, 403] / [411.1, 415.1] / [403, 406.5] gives 0.26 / 23.9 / 25.5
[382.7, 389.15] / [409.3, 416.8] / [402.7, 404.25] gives -0.19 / 12.5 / 25.4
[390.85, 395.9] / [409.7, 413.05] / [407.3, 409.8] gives -0.22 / 13.2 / 25.2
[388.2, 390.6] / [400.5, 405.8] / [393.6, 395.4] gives 0.47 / 15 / 23.2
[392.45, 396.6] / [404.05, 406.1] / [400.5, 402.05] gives -0.36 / 11.6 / 22.8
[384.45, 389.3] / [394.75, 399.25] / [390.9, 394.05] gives 0.70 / 14.1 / 15.6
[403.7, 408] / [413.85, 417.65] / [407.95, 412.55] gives -0.39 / 22.3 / 25.4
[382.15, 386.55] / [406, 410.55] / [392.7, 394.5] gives 0.93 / 11.3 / 23.6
